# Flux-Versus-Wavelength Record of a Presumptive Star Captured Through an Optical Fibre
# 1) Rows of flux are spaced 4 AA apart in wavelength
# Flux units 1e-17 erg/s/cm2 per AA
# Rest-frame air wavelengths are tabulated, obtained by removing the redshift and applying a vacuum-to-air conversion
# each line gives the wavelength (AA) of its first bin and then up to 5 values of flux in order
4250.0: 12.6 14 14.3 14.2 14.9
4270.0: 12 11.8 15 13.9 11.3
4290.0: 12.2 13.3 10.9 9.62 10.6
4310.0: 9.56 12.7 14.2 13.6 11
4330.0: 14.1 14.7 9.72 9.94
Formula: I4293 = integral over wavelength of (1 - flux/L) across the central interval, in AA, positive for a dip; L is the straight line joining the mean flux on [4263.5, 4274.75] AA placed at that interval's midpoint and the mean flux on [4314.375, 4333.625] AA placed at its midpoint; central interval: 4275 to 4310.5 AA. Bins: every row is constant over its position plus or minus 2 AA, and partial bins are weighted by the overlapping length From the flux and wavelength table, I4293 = 3.39 AA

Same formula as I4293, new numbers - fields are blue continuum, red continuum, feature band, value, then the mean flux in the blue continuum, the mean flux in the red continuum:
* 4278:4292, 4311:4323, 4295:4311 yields 3.21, 12.8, 13.2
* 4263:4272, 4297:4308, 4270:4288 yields -0.60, 13.5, 10.3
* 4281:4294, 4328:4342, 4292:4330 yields 1.86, 12.5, 12.4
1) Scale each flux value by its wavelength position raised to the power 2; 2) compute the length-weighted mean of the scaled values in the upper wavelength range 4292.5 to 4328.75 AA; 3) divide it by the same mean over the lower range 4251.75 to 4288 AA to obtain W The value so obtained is 0.89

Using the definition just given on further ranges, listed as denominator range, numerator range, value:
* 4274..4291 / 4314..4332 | 1.03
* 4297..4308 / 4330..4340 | 1.24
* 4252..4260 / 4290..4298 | 0.89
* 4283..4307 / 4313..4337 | 1.17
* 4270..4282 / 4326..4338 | 1.01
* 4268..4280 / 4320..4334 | 1.04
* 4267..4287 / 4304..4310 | 0.80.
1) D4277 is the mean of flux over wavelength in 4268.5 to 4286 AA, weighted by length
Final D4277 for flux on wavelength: 13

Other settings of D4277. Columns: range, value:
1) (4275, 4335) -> 12.4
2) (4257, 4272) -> 13.8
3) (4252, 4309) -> 12.7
